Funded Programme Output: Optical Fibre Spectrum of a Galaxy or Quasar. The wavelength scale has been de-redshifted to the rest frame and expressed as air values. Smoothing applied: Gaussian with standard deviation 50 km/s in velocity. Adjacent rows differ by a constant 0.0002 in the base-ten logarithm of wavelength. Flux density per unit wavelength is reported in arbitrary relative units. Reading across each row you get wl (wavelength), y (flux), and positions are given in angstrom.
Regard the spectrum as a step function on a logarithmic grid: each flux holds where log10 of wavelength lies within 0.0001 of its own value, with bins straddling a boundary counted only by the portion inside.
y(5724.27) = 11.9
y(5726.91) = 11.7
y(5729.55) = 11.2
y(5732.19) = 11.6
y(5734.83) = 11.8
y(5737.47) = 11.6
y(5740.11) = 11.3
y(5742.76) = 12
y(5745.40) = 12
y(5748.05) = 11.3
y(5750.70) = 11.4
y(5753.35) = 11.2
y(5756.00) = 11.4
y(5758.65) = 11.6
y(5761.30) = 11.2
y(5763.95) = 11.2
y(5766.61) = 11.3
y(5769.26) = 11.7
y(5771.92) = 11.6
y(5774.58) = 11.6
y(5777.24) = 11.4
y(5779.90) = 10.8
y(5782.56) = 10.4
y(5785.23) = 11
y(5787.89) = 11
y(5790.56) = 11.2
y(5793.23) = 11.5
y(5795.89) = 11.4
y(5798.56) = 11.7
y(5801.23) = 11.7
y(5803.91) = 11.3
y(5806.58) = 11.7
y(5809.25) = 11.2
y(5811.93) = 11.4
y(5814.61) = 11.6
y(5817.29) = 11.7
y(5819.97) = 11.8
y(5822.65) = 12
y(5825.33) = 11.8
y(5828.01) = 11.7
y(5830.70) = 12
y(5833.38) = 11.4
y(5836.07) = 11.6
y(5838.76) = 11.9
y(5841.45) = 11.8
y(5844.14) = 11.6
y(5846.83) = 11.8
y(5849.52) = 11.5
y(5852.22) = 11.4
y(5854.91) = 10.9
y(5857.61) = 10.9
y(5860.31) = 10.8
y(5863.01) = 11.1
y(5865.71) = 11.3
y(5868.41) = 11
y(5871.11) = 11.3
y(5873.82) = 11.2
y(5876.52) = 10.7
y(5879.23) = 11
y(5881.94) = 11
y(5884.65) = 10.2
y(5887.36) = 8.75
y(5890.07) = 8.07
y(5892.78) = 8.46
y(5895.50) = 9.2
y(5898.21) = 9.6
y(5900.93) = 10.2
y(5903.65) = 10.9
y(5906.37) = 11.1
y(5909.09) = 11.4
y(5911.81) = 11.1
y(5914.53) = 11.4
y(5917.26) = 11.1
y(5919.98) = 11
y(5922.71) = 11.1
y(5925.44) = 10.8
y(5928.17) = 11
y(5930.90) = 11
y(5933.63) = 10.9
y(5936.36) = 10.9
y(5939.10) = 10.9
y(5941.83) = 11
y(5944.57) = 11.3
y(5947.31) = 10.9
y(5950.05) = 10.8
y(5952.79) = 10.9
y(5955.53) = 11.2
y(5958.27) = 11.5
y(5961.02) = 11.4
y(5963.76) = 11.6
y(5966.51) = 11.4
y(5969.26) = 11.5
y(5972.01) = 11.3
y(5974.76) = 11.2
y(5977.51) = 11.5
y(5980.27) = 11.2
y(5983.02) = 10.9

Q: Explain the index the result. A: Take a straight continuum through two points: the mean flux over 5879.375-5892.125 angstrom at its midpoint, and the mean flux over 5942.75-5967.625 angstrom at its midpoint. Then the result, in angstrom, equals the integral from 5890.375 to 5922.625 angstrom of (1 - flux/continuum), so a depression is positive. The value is -1.13 angstrom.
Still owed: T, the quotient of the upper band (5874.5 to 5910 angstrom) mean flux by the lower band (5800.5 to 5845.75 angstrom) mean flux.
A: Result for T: 0.9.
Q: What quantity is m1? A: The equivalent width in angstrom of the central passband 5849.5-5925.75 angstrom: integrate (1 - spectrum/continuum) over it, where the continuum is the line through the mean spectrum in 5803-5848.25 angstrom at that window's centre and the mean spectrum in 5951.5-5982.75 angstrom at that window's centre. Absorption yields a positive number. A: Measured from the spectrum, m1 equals 5.9 angstrom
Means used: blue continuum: 11.7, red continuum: 11.3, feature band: 10.6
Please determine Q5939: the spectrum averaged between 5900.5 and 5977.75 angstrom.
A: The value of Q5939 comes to 11.1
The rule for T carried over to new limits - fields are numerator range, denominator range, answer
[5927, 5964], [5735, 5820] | 0.97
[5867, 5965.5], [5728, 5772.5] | 0.93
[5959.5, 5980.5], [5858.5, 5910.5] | 1.10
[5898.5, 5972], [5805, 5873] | 0.96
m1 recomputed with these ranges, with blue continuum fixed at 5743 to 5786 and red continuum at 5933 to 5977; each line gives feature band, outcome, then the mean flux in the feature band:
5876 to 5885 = 0.4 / 10.8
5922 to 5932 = 0.2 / 11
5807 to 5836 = -0.9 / 11.7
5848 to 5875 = 0.3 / 11.1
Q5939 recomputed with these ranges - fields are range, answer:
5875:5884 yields 10.9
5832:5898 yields 10.8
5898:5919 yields 10.9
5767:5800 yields 11.3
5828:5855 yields 11.6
